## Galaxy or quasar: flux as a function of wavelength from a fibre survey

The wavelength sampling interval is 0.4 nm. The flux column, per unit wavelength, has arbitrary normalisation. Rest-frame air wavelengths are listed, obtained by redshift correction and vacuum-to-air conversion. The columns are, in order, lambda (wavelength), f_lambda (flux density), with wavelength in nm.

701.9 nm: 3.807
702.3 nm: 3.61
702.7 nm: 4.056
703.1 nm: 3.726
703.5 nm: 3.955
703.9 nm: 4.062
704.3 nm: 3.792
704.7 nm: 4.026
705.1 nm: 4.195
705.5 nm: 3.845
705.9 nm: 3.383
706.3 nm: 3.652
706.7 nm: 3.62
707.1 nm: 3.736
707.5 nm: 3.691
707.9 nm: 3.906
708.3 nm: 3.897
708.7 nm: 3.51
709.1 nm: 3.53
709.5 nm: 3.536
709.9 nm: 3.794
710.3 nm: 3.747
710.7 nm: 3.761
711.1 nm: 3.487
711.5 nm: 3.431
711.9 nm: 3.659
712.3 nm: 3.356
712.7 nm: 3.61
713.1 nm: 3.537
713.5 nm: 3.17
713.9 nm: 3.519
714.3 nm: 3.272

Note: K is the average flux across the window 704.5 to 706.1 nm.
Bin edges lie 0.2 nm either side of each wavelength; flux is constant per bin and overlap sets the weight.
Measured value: 3.86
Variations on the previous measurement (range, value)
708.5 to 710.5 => 3.62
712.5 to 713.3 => 3.57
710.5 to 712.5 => 3.54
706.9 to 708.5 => 3.81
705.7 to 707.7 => 3.62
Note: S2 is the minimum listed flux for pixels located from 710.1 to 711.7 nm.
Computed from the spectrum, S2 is 3.431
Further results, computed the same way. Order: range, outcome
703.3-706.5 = 3.383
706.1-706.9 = 3.62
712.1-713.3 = 3.356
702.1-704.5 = 3.61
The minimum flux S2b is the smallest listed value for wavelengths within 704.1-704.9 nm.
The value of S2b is 3.792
